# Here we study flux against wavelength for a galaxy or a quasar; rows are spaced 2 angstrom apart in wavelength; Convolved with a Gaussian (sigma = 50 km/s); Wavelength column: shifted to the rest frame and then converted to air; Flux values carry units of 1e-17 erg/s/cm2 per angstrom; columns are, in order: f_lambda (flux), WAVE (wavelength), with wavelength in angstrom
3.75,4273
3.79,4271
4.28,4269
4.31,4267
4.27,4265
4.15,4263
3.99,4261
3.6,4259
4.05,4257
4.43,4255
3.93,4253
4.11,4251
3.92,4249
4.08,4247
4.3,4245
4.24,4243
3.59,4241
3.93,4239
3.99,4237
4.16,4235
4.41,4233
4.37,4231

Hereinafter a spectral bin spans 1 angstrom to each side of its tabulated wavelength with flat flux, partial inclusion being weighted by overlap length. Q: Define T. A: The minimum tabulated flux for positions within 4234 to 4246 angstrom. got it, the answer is 3.59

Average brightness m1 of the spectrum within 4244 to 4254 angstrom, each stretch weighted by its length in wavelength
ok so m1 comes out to 4.07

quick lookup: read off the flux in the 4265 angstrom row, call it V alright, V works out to 4.27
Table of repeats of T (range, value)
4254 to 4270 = 3.6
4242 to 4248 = 4.08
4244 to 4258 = 3.92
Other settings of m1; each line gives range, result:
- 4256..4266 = 4.01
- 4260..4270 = 4.2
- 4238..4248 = 4.03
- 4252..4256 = 4.18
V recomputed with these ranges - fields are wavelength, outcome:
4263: 4.15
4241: 3.59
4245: 4.3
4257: 4.05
